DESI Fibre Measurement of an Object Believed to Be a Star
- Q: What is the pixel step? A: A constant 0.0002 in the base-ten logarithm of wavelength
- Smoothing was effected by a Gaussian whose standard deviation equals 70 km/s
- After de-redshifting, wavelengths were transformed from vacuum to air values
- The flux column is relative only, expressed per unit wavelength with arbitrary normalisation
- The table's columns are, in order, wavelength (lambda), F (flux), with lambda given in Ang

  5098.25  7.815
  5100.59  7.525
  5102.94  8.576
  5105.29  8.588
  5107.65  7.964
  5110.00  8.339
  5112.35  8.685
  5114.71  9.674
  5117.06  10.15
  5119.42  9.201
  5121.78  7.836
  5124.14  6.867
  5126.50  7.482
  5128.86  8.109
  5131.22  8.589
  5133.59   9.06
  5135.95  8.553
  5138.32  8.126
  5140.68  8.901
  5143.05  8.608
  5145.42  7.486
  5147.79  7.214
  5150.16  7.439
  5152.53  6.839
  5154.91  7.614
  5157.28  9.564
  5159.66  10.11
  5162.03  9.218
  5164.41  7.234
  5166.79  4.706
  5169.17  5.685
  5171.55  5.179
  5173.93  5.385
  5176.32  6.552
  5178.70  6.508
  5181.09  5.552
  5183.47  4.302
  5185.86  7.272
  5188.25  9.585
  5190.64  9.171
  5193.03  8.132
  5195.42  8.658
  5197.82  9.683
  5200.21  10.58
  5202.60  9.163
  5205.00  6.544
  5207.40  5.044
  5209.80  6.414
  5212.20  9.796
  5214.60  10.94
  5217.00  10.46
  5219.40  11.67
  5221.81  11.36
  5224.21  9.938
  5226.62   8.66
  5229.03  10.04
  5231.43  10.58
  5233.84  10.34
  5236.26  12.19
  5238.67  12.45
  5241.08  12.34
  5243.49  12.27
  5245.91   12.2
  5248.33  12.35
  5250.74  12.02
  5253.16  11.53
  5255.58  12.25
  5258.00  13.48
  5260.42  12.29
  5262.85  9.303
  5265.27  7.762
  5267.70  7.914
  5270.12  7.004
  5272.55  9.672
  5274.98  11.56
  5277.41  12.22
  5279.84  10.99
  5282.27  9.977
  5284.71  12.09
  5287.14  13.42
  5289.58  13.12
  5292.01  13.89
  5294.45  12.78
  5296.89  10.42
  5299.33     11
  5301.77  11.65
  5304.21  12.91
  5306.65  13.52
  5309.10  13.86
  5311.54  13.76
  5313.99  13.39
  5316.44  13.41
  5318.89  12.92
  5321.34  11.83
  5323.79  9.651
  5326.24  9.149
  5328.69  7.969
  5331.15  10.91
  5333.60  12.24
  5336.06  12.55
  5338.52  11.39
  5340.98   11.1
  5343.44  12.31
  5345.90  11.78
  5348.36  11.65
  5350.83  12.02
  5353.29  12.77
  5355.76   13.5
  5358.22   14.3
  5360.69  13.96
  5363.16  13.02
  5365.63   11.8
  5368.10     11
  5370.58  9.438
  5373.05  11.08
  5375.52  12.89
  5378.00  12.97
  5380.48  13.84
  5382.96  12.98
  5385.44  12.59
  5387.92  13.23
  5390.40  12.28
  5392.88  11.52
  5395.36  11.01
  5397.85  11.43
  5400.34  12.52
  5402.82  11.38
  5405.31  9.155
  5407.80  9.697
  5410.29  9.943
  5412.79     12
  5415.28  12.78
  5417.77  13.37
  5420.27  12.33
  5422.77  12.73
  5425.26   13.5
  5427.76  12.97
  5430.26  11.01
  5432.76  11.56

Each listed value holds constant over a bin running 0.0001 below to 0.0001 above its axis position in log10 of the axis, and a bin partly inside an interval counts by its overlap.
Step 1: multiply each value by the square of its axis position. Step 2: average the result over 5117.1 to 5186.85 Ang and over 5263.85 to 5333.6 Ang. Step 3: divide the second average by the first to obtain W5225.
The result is 1.6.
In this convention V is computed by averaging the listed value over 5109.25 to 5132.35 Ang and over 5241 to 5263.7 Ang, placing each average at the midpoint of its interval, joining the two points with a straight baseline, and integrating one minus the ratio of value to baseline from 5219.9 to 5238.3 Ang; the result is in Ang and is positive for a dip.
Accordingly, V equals 1.3 Ang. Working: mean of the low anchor 8.5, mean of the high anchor 12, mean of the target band 10.6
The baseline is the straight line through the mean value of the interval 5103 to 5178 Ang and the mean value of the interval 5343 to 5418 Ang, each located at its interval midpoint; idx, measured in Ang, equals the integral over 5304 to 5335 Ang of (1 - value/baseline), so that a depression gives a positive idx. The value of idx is -2.7 Ang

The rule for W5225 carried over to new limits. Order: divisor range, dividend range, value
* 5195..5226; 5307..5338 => 1.33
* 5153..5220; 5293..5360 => 1.62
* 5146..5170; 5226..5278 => 1.49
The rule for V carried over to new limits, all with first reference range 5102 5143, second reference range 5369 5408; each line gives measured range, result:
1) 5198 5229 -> 1.2 Ang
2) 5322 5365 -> -2.0 Ang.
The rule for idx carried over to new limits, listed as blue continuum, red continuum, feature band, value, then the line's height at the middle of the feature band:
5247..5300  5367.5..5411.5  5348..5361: -1.76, 11.5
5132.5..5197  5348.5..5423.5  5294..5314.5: -4.21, 10.4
